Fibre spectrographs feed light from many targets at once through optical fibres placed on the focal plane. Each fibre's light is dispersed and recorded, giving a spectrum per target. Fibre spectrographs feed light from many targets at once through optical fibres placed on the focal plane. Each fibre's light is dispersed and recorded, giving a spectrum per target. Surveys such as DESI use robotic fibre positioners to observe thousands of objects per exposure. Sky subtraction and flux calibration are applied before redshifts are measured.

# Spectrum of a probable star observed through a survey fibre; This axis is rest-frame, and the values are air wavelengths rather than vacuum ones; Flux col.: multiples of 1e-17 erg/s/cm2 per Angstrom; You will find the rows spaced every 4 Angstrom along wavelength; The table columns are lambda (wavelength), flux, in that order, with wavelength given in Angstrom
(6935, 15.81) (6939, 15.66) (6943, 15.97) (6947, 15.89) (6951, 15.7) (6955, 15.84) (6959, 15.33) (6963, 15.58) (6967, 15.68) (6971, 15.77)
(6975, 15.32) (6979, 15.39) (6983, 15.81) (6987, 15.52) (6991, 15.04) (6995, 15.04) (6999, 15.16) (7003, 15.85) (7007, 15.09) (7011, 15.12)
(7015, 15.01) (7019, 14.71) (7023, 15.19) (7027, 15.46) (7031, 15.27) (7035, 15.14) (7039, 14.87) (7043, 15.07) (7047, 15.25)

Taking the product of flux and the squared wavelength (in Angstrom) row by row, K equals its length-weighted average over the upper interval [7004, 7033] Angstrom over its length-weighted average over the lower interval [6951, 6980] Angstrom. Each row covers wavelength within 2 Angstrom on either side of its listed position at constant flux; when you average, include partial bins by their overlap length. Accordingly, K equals 0.99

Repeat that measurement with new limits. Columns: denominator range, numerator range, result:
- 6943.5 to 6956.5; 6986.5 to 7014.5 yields 0.98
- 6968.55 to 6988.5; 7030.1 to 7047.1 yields 0.99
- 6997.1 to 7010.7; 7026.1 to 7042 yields 1.00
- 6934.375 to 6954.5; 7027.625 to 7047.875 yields 0.98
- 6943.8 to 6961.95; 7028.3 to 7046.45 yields 0.99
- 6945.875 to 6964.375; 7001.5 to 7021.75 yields 0.98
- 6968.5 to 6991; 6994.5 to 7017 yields 0.99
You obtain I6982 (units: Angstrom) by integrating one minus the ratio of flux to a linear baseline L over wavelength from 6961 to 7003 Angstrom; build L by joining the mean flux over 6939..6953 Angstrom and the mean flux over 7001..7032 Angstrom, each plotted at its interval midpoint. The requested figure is 0.2 Angstrom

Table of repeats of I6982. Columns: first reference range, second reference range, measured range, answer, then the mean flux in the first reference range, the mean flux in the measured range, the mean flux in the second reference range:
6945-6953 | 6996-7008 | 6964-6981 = 0.07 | 15.8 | 15.5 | 15.4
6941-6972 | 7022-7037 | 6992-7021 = 0.52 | 15.7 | 15.1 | 15.3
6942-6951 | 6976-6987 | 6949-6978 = 0.23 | 15.9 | 15.6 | 15.6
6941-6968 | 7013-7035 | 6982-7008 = 0.04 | 15.7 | 15.4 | 15.1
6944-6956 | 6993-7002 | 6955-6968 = 0.08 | 15.8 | 15.6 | 15.2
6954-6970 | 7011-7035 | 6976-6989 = -0.09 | 15.6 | 15.6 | 15.1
